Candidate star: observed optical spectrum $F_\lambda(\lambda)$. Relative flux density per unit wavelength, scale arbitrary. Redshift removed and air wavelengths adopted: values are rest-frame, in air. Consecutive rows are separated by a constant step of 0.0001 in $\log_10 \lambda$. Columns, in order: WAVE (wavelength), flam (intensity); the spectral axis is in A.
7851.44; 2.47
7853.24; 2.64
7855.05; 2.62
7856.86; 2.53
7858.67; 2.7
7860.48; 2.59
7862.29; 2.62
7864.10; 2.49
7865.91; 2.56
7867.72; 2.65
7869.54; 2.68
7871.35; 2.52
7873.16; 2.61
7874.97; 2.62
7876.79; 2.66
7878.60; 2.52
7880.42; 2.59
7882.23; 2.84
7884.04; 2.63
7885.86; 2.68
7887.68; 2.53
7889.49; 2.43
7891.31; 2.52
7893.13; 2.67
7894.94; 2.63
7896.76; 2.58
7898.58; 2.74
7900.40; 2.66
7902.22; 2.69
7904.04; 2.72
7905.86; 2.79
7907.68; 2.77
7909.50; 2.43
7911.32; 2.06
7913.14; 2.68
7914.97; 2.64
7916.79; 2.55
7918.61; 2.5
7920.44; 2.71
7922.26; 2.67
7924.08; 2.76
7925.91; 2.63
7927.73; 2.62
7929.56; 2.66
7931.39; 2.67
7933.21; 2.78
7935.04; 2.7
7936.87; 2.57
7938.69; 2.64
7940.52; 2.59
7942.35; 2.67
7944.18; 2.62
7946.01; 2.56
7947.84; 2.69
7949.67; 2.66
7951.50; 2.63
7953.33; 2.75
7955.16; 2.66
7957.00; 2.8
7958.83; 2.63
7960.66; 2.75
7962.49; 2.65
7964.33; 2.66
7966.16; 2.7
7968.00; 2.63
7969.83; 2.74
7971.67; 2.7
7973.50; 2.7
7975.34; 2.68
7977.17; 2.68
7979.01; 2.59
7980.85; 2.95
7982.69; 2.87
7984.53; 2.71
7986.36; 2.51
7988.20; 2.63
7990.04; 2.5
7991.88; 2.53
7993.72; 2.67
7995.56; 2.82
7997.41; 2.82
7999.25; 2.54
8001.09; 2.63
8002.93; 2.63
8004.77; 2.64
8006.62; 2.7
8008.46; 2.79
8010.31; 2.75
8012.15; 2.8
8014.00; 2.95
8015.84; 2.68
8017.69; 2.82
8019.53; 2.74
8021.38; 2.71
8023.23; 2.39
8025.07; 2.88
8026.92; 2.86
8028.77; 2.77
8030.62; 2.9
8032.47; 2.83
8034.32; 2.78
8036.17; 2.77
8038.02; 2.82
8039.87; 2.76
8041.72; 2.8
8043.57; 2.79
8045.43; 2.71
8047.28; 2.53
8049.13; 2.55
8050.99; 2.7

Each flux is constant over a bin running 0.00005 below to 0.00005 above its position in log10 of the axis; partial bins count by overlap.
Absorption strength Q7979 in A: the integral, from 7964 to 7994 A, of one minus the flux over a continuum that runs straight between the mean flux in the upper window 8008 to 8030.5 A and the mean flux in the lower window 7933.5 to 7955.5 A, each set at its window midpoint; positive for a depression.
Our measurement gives 0.3 A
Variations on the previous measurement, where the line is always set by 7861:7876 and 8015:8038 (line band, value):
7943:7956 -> 0.13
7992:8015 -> 0.15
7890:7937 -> 0.21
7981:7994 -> 0.35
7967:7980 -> 0.15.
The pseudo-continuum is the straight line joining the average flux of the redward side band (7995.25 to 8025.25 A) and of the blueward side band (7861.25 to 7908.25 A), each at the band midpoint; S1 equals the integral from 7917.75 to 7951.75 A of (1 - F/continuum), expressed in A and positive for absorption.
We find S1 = 0.2 A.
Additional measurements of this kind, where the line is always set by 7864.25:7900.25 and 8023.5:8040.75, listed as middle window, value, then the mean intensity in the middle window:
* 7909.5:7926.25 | 0.6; 2.57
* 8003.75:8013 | 0.1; 2.73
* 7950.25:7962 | 0.0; 2.7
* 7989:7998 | 0.3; 2.66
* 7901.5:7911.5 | 0.1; 2.61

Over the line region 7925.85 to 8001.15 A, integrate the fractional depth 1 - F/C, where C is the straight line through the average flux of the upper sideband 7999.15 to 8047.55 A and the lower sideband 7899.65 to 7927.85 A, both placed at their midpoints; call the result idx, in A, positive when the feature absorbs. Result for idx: 0.1 A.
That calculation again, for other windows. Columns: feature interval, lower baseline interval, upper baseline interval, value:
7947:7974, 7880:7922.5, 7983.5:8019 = -0.3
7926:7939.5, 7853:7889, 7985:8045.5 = 0.0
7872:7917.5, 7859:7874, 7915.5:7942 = 0.2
